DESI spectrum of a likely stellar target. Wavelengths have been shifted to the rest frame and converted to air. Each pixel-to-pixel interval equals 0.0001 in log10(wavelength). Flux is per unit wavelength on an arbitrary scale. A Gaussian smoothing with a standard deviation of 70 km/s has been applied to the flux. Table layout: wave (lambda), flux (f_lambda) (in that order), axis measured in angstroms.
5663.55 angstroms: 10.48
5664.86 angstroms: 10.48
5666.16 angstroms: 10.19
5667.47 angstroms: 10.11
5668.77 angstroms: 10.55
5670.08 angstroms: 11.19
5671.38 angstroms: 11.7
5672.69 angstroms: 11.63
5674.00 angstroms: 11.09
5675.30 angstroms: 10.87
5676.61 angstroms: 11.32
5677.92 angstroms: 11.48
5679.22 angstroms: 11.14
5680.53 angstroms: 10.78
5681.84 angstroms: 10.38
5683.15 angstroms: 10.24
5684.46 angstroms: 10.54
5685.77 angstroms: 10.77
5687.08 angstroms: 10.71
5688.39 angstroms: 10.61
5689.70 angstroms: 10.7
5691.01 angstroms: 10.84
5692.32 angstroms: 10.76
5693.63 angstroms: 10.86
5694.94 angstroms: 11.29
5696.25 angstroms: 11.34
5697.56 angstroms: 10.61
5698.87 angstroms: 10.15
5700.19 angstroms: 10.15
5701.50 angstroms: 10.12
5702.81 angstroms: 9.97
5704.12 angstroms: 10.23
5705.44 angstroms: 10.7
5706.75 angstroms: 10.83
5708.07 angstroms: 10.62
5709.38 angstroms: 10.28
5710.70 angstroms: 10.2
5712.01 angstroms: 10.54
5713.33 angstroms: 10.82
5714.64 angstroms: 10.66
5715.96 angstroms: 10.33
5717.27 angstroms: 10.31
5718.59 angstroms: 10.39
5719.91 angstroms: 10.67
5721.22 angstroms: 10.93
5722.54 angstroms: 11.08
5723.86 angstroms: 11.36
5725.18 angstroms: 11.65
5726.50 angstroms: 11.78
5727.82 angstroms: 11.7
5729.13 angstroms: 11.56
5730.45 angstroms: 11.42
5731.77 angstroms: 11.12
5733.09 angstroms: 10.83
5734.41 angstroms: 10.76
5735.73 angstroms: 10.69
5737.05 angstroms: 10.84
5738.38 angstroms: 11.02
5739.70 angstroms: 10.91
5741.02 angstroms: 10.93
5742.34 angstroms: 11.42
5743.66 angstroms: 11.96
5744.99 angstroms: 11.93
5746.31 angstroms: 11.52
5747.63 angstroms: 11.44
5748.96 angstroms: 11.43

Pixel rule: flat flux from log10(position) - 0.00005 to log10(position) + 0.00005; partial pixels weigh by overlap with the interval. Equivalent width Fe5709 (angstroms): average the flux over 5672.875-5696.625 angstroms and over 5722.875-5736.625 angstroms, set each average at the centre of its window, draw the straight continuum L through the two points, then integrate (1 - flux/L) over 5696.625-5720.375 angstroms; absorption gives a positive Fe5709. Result 1.4 angstroms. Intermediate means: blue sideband 10.9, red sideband 11.3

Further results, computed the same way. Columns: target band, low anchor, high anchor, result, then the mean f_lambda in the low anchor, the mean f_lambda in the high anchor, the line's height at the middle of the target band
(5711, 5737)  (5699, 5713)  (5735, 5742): -0.75 angstroms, 10.4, 10.9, 10.7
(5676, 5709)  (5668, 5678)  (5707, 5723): 0.69 angstroms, 11.2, 10.6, 10.9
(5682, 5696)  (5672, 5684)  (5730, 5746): 0.35 angstroms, 11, 11.2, 11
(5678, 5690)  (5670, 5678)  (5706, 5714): 0.45 angstroms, 11.3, 10.6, 11.1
